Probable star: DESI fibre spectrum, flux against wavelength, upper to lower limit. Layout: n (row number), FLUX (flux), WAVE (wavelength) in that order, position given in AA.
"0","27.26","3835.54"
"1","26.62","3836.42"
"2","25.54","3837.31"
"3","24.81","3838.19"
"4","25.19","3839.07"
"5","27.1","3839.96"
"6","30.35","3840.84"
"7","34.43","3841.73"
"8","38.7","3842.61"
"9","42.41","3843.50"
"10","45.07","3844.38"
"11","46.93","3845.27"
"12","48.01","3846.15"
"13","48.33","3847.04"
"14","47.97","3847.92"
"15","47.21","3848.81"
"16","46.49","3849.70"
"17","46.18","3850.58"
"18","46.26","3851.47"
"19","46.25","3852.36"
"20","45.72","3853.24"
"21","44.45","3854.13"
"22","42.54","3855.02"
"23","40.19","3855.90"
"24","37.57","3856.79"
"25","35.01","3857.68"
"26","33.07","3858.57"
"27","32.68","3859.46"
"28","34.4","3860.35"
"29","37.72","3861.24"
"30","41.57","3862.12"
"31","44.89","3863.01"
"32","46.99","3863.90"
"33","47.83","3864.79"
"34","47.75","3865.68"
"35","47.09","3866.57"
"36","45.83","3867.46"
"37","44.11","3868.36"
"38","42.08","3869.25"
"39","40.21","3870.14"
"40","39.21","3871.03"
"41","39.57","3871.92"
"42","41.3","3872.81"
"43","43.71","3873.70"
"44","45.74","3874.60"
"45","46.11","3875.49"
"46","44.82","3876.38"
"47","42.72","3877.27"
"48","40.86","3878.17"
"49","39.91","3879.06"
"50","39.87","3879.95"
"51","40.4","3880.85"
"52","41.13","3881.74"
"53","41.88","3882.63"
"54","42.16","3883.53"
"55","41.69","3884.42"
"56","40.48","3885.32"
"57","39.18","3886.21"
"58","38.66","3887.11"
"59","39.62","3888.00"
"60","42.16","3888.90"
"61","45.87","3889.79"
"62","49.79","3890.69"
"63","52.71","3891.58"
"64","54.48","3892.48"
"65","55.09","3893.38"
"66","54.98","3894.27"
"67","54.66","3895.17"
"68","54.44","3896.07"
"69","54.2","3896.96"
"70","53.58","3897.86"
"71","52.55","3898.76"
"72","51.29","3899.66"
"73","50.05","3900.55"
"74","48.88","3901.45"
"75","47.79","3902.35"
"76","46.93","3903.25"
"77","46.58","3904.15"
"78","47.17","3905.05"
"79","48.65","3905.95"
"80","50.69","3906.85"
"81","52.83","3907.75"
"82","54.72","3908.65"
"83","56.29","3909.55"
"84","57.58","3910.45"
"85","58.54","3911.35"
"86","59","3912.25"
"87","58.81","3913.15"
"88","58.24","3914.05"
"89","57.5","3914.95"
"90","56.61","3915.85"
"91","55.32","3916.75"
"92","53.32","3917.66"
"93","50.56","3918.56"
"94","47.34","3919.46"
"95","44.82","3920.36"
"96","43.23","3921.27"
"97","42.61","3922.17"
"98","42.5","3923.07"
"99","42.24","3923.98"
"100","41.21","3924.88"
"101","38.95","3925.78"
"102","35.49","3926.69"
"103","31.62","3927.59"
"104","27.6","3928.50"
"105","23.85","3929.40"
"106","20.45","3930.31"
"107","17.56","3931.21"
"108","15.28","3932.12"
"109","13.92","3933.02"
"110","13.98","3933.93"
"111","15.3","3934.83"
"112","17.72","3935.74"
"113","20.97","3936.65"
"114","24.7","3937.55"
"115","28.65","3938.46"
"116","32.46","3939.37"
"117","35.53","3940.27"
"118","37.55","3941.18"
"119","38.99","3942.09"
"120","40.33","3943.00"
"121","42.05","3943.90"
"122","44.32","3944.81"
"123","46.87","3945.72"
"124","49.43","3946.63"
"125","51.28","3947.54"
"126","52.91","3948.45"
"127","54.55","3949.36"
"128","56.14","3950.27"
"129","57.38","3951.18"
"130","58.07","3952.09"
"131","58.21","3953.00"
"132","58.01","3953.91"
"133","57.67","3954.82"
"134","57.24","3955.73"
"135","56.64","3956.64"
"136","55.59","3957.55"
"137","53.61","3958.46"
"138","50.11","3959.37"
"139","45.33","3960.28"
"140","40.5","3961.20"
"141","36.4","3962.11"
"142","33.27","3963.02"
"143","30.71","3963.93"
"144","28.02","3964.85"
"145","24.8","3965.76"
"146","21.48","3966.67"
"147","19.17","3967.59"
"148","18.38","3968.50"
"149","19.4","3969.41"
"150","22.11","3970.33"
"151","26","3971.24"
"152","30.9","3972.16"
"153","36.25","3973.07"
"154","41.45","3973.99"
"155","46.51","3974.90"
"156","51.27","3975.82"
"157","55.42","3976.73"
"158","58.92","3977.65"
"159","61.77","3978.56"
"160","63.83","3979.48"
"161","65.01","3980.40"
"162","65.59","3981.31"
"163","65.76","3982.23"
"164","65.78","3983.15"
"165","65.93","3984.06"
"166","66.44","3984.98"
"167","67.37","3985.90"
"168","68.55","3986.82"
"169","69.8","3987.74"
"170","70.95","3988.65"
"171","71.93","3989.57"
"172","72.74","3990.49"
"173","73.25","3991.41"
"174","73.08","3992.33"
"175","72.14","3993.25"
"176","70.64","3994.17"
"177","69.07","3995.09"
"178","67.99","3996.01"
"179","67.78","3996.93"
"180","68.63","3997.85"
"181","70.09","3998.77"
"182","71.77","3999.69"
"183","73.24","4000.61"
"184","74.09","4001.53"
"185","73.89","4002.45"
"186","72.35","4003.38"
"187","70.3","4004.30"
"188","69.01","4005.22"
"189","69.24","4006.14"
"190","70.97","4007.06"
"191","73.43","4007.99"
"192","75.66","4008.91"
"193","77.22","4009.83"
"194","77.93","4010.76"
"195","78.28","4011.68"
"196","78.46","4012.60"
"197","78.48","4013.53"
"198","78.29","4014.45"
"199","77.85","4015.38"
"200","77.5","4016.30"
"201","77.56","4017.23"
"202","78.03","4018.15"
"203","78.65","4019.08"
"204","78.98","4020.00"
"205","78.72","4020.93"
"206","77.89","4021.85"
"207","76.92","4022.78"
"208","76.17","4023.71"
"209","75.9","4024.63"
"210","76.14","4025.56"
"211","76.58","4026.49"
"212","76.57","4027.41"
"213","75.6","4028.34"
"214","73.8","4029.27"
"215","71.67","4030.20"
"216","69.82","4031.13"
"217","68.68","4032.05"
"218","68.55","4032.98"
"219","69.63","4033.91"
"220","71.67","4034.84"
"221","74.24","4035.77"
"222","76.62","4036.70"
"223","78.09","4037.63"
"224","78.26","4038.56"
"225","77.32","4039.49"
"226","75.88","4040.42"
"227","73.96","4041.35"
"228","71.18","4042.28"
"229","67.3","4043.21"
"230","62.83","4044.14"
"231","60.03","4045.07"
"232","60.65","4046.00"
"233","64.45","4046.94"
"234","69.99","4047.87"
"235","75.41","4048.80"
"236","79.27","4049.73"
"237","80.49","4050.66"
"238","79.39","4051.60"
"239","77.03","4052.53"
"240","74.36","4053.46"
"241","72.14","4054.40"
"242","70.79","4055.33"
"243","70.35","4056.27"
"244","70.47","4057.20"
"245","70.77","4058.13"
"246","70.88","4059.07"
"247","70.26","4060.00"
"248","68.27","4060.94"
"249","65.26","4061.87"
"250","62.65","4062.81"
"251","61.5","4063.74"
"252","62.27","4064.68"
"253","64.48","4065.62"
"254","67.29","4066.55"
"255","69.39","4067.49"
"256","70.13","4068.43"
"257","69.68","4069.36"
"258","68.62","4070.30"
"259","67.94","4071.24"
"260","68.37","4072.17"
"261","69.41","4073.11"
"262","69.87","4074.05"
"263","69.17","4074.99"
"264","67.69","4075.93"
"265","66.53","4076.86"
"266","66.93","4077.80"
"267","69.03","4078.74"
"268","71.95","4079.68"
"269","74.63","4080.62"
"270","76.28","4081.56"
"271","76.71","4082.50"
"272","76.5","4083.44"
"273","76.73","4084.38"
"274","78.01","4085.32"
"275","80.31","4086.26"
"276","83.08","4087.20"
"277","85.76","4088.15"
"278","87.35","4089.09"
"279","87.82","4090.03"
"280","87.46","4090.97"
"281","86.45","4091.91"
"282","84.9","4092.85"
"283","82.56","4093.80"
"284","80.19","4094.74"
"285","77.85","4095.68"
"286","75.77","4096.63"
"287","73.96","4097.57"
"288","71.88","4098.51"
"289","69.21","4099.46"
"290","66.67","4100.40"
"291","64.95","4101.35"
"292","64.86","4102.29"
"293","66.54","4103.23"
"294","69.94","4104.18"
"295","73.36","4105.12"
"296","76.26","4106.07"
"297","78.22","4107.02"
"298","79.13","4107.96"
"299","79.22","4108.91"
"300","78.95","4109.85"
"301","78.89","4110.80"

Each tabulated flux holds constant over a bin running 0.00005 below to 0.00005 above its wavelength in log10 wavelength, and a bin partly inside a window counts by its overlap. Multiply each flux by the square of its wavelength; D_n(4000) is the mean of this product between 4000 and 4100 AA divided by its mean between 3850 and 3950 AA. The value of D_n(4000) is 1.9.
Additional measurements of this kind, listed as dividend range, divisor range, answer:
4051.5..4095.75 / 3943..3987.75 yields 1.61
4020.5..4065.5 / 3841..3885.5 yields 1.85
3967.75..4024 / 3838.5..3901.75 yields 1.61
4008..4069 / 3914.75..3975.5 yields 1.98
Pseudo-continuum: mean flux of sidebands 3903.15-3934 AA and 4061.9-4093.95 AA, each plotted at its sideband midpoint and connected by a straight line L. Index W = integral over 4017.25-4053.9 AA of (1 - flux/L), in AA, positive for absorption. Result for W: -4.7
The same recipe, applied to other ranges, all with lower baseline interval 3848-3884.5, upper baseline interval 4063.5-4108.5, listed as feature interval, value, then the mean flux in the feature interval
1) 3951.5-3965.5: 1.94 AA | 47.7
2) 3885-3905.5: -1.00 AA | 48.8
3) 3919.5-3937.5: 7.68 AA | 29.2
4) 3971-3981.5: 1.41 AA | 50.4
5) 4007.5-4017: -2.12 AA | 77.2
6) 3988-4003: -2.60 AA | 71.3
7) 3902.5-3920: -1.64 AA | 53.4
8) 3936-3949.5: 3.54 AA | 39.4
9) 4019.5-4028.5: -1.69 AA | 77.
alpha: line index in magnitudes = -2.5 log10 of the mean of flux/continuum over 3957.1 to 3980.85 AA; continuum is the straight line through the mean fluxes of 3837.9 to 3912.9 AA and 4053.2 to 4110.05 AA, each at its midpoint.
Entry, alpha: 0.40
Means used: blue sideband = 44.8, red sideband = 73.1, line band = 39.8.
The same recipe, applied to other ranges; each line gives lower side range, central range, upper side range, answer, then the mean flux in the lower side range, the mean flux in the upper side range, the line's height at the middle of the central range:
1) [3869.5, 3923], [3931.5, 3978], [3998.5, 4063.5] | 0.46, 48.1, 73.3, 59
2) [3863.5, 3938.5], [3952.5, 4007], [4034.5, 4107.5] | 0.03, 43.3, 72.8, 56.9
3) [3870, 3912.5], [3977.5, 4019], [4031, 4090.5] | -0.14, 47.3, 71.9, 62.8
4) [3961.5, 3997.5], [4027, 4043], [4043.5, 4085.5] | -0.15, 52.2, 70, 63.9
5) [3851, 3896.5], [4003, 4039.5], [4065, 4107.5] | -0.16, 43.5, 74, 64.7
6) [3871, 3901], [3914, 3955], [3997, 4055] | 0.36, 45.8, 73.9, 55.6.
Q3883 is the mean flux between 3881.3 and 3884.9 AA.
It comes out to 41.7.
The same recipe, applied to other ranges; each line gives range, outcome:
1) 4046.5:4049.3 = 70.3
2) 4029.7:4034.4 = 69.7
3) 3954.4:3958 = 56.8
